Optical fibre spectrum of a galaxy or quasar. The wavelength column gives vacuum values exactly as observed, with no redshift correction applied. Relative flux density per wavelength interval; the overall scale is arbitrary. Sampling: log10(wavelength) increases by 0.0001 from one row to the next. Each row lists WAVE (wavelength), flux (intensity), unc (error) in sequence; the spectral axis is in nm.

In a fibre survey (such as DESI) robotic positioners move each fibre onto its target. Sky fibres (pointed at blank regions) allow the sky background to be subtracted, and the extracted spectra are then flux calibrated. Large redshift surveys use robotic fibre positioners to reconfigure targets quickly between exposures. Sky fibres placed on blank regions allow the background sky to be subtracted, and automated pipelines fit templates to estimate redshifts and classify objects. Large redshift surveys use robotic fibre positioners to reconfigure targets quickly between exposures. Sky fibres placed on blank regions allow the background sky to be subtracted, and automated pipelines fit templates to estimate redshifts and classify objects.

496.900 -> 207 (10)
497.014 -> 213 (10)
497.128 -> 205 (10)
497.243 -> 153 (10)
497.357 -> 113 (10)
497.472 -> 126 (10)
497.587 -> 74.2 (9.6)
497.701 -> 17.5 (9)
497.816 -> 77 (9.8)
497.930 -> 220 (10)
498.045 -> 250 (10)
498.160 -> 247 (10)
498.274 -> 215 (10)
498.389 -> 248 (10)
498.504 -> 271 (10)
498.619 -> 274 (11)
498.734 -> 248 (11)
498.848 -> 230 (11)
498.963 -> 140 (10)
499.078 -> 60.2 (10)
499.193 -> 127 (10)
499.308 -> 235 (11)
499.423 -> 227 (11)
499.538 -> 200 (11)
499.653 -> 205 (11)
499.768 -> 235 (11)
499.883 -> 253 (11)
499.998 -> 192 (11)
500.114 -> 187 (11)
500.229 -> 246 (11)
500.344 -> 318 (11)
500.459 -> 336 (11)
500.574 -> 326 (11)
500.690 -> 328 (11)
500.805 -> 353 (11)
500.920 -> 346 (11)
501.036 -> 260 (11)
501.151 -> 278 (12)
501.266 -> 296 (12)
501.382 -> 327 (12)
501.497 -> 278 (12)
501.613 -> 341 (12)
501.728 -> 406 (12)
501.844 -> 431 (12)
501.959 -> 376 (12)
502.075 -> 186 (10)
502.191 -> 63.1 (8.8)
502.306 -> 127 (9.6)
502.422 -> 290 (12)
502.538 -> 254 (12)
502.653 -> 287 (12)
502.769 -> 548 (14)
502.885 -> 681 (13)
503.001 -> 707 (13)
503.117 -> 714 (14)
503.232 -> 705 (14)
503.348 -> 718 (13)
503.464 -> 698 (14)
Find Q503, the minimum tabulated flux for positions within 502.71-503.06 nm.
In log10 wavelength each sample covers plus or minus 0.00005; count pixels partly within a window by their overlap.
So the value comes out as 548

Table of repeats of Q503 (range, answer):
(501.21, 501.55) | 278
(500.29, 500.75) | 318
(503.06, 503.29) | 705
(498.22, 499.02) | 140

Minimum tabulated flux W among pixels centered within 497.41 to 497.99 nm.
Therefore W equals 17.5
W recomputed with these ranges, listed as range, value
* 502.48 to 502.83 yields 254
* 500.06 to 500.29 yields 187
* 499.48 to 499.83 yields 200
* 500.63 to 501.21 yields 260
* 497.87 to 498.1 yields 220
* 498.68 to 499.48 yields 60.2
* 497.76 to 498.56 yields 77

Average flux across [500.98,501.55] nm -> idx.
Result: 288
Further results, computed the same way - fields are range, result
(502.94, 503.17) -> 709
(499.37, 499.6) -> 213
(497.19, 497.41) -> 133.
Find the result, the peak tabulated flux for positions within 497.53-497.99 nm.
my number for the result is 220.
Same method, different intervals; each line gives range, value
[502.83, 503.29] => 714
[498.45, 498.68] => 274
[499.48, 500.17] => 253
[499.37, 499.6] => 227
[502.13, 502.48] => 290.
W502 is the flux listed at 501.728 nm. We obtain 406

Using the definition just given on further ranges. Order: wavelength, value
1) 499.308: 235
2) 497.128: 205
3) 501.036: 260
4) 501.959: 376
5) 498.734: 248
